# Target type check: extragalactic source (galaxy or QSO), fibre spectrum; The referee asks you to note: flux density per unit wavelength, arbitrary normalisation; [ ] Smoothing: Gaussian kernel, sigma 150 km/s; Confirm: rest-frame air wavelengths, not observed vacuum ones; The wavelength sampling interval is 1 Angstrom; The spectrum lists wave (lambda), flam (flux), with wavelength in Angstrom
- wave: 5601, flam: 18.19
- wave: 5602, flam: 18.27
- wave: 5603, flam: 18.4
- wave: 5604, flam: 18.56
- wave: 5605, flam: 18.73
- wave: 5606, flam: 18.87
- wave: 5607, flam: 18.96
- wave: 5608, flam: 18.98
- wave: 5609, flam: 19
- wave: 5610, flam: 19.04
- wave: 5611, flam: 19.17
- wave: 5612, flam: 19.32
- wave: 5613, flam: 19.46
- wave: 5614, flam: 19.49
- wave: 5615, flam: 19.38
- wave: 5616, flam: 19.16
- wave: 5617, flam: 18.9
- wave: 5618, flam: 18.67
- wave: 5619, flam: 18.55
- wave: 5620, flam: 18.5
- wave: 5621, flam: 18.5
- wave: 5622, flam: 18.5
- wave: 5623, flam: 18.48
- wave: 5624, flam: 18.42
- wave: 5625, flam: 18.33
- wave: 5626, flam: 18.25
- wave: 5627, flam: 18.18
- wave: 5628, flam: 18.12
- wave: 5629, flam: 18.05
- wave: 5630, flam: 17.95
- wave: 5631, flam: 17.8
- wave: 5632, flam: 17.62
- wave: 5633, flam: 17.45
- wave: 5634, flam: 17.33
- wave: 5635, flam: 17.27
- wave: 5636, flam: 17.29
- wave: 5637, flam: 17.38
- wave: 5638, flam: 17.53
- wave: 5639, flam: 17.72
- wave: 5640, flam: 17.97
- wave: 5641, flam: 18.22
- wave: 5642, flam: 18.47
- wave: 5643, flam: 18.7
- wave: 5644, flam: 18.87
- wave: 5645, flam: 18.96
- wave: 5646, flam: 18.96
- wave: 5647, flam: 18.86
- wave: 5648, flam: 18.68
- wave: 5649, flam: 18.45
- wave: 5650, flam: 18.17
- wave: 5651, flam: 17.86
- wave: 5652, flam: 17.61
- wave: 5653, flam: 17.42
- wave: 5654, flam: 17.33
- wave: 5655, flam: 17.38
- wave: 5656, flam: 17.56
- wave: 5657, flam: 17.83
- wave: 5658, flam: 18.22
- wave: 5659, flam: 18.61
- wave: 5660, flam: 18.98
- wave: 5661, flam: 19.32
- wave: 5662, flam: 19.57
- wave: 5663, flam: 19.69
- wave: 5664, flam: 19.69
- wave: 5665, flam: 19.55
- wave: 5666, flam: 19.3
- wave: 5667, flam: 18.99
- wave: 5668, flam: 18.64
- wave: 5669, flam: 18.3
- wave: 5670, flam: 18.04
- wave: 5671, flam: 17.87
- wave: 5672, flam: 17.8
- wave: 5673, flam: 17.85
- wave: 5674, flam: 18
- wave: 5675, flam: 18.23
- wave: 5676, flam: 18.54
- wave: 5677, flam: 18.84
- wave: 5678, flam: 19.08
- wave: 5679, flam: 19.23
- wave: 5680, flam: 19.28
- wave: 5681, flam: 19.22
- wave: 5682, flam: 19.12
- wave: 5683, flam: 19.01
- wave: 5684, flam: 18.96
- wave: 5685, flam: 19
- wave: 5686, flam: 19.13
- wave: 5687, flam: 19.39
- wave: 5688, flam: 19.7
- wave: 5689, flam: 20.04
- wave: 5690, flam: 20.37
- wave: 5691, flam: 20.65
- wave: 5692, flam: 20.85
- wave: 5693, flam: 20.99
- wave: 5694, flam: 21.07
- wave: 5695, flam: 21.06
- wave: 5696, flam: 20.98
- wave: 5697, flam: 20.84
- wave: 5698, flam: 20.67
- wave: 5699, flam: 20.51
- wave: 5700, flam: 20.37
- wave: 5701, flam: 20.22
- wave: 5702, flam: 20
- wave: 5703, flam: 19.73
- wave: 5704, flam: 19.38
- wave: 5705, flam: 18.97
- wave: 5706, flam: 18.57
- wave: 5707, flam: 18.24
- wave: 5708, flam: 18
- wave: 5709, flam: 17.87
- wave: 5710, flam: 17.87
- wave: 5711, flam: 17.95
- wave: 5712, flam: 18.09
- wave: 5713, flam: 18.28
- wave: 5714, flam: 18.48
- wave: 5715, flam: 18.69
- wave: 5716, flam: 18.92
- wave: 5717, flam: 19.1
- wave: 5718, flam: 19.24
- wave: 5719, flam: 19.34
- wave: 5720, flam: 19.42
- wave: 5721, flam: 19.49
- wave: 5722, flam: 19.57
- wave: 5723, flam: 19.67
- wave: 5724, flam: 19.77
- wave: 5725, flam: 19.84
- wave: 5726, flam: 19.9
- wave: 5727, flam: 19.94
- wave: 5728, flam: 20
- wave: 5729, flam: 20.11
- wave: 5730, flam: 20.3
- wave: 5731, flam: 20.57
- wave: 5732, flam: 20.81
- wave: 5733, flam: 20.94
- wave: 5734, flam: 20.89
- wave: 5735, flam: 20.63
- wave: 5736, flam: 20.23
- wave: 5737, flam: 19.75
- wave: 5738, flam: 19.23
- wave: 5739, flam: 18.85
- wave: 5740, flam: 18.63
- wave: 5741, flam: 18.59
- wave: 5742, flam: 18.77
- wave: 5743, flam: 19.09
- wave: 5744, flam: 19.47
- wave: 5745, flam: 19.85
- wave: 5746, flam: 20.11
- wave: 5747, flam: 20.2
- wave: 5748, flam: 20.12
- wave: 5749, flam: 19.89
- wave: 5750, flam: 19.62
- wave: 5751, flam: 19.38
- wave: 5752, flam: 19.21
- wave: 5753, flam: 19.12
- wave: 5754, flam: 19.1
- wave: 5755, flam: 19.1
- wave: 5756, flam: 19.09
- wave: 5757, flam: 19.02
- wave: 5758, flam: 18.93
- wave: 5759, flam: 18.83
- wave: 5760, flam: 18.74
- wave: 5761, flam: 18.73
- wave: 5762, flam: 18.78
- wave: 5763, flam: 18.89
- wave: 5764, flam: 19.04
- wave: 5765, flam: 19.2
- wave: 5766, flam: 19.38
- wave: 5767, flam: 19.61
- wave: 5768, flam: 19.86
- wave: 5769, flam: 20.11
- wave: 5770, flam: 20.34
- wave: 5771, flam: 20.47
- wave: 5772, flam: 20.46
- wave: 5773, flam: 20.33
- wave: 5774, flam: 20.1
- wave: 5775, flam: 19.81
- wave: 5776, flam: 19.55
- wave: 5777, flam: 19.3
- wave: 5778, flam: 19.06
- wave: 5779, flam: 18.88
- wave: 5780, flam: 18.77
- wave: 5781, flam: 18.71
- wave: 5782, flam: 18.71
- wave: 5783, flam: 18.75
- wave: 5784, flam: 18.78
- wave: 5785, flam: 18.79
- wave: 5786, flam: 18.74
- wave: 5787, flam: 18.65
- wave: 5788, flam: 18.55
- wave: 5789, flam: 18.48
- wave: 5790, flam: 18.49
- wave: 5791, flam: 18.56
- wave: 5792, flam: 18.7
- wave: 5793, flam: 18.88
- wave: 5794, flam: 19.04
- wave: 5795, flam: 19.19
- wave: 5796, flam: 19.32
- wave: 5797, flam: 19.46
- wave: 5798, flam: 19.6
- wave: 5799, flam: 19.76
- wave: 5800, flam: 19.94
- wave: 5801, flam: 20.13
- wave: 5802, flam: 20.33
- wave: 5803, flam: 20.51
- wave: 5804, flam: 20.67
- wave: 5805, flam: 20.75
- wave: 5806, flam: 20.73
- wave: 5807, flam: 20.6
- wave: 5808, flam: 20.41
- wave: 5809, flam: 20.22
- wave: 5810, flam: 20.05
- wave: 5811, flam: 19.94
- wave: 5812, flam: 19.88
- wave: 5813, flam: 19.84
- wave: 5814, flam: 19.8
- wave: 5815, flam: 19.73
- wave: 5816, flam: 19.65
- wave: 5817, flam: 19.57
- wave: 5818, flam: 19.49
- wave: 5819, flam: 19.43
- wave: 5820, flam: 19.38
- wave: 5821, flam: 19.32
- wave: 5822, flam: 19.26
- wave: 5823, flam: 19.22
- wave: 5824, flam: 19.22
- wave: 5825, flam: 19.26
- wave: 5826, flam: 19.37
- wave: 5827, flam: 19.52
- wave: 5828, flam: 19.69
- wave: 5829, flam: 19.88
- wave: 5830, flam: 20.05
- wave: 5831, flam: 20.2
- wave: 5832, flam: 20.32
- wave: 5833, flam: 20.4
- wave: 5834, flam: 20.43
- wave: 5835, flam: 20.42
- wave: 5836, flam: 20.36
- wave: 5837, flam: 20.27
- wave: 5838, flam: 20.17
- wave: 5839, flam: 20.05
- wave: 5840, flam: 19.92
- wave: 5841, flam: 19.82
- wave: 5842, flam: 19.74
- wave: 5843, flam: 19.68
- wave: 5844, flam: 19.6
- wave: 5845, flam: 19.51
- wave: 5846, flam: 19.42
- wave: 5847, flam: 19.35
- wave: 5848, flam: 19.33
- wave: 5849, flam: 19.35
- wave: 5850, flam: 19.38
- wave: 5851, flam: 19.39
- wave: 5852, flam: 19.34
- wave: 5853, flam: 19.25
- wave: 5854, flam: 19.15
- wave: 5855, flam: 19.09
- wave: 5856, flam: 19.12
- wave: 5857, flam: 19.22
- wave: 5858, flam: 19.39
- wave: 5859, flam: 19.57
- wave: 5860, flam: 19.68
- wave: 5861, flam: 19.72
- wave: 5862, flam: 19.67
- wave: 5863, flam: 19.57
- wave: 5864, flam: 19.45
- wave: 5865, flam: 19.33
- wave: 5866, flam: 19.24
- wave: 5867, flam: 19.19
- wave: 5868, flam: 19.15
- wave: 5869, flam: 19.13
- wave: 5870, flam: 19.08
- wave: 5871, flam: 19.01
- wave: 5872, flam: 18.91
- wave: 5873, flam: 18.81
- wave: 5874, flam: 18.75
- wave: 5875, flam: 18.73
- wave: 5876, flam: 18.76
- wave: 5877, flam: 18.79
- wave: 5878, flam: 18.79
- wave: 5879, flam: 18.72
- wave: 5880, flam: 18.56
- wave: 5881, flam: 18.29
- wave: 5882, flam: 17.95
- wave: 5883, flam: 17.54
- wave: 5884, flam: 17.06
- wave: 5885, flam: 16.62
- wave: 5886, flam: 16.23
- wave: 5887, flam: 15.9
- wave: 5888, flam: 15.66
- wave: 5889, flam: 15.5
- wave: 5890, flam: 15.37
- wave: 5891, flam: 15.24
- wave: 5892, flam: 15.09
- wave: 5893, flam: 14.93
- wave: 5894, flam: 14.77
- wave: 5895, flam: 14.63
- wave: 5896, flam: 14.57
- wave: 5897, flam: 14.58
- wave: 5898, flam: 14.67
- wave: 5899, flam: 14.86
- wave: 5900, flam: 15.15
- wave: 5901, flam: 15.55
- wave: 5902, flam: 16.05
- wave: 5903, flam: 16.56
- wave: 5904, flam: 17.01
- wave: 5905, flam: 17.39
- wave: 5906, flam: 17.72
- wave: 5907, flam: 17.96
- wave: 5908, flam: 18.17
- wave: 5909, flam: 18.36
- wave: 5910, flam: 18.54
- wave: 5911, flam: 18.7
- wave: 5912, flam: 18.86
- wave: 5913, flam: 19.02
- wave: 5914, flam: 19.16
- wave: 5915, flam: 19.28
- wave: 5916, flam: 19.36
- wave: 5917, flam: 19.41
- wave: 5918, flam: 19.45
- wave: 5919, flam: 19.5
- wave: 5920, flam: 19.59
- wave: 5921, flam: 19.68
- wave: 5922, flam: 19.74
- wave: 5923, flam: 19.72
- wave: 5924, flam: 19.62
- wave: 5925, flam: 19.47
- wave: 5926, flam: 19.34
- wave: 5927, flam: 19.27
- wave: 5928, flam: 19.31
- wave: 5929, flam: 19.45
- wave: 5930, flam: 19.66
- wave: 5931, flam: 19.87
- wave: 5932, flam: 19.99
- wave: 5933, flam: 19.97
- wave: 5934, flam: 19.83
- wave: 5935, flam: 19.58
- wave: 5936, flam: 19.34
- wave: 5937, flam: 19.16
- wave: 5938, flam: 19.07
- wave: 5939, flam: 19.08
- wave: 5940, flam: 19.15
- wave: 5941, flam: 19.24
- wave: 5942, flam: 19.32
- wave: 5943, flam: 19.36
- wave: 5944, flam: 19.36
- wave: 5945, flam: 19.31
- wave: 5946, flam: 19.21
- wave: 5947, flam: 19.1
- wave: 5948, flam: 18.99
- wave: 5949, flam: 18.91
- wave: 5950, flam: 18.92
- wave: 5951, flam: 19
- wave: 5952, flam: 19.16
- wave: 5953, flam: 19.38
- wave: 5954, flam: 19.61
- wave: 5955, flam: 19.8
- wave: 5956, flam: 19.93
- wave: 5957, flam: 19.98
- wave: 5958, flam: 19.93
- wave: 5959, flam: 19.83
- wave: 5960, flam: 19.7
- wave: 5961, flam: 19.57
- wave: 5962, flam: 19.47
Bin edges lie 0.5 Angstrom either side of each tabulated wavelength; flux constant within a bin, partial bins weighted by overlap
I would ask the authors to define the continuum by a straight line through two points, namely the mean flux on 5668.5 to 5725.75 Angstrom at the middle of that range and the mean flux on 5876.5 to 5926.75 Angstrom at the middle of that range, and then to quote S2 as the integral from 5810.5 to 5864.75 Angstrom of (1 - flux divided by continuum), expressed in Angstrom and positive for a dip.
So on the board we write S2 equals -4.9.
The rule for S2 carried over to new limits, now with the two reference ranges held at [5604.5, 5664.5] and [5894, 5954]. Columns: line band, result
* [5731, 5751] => -1.43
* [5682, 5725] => -2.42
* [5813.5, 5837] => -1.61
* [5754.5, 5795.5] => -1.52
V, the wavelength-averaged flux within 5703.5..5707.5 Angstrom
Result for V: 18.8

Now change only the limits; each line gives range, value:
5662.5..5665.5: 19.6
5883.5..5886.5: 16.6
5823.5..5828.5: 19.4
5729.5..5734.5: 20.7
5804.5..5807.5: 20.7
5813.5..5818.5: 19.6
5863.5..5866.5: 19.3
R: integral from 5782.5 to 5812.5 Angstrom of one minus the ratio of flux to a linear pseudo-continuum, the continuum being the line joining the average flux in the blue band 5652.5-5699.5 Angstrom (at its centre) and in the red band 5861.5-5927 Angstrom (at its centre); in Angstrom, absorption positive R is -1.8 Angstrom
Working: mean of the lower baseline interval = 19.2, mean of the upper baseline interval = 17.8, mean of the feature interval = 19.5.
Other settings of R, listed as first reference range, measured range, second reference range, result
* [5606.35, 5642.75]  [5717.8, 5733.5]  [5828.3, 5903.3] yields -1.35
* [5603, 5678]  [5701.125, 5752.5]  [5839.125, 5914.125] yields -3.12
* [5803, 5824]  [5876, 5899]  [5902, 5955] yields 3.58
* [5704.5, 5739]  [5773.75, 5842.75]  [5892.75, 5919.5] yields -4.71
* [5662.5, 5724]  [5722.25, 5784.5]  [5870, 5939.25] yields -2.18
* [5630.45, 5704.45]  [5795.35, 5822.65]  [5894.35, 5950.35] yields -1.82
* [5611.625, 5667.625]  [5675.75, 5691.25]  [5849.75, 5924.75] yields -0.84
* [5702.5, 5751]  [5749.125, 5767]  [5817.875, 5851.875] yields 0.35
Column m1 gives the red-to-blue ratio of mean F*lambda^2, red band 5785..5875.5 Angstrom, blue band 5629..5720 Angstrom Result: 1.10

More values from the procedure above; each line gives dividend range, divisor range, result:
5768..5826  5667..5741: 1.04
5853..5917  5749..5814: 0.95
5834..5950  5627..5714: 1.07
